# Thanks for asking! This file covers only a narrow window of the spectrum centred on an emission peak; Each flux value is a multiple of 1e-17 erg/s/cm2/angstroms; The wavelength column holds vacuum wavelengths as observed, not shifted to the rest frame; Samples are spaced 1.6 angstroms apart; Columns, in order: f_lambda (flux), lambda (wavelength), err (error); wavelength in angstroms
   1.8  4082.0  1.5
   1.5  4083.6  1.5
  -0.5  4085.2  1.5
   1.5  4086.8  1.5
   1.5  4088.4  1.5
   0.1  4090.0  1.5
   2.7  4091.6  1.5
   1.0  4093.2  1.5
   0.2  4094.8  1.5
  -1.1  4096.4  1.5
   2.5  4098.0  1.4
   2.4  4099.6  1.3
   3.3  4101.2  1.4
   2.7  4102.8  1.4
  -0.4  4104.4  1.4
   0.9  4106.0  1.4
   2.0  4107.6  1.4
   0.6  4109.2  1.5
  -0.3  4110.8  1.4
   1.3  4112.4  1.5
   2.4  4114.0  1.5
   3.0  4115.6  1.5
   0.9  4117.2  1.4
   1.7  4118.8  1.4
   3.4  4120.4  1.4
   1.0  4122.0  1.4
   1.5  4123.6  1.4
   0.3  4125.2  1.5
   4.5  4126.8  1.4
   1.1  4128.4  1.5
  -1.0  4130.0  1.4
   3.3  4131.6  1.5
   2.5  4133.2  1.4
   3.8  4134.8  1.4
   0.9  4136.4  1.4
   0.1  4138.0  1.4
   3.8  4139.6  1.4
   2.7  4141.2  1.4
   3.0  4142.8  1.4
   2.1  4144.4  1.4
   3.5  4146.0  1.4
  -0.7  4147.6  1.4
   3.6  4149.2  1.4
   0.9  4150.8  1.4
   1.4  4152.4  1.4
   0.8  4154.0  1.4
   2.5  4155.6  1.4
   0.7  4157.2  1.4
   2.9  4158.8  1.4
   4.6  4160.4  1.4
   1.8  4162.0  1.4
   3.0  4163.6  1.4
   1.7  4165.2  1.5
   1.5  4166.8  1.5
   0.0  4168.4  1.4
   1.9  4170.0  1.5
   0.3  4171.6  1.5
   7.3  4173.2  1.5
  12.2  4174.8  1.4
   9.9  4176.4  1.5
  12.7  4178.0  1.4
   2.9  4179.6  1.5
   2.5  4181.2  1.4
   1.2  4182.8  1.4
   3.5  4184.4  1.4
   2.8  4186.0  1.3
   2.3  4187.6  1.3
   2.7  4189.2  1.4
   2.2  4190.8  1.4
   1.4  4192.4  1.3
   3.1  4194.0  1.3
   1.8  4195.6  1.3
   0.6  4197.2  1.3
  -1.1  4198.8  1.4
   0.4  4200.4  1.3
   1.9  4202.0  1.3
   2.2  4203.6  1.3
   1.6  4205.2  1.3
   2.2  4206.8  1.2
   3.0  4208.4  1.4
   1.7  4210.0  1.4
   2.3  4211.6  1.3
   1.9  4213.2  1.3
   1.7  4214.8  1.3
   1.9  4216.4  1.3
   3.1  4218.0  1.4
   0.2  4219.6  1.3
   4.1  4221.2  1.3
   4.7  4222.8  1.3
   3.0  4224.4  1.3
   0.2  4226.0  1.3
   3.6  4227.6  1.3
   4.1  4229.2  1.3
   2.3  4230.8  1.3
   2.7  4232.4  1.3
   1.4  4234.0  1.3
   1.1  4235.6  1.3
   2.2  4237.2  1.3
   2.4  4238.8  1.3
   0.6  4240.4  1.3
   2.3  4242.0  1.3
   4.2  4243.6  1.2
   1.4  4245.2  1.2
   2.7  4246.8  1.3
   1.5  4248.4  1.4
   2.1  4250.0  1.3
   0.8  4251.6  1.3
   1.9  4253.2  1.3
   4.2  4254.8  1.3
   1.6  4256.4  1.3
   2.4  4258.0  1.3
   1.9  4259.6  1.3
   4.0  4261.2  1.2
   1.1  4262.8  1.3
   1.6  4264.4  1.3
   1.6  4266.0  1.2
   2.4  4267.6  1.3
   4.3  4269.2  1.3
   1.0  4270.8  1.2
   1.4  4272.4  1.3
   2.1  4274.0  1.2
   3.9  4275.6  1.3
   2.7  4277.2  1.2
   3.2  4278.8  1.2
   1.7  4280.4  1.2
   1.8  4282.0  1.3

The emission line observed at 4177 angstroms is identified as [O II] 3727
